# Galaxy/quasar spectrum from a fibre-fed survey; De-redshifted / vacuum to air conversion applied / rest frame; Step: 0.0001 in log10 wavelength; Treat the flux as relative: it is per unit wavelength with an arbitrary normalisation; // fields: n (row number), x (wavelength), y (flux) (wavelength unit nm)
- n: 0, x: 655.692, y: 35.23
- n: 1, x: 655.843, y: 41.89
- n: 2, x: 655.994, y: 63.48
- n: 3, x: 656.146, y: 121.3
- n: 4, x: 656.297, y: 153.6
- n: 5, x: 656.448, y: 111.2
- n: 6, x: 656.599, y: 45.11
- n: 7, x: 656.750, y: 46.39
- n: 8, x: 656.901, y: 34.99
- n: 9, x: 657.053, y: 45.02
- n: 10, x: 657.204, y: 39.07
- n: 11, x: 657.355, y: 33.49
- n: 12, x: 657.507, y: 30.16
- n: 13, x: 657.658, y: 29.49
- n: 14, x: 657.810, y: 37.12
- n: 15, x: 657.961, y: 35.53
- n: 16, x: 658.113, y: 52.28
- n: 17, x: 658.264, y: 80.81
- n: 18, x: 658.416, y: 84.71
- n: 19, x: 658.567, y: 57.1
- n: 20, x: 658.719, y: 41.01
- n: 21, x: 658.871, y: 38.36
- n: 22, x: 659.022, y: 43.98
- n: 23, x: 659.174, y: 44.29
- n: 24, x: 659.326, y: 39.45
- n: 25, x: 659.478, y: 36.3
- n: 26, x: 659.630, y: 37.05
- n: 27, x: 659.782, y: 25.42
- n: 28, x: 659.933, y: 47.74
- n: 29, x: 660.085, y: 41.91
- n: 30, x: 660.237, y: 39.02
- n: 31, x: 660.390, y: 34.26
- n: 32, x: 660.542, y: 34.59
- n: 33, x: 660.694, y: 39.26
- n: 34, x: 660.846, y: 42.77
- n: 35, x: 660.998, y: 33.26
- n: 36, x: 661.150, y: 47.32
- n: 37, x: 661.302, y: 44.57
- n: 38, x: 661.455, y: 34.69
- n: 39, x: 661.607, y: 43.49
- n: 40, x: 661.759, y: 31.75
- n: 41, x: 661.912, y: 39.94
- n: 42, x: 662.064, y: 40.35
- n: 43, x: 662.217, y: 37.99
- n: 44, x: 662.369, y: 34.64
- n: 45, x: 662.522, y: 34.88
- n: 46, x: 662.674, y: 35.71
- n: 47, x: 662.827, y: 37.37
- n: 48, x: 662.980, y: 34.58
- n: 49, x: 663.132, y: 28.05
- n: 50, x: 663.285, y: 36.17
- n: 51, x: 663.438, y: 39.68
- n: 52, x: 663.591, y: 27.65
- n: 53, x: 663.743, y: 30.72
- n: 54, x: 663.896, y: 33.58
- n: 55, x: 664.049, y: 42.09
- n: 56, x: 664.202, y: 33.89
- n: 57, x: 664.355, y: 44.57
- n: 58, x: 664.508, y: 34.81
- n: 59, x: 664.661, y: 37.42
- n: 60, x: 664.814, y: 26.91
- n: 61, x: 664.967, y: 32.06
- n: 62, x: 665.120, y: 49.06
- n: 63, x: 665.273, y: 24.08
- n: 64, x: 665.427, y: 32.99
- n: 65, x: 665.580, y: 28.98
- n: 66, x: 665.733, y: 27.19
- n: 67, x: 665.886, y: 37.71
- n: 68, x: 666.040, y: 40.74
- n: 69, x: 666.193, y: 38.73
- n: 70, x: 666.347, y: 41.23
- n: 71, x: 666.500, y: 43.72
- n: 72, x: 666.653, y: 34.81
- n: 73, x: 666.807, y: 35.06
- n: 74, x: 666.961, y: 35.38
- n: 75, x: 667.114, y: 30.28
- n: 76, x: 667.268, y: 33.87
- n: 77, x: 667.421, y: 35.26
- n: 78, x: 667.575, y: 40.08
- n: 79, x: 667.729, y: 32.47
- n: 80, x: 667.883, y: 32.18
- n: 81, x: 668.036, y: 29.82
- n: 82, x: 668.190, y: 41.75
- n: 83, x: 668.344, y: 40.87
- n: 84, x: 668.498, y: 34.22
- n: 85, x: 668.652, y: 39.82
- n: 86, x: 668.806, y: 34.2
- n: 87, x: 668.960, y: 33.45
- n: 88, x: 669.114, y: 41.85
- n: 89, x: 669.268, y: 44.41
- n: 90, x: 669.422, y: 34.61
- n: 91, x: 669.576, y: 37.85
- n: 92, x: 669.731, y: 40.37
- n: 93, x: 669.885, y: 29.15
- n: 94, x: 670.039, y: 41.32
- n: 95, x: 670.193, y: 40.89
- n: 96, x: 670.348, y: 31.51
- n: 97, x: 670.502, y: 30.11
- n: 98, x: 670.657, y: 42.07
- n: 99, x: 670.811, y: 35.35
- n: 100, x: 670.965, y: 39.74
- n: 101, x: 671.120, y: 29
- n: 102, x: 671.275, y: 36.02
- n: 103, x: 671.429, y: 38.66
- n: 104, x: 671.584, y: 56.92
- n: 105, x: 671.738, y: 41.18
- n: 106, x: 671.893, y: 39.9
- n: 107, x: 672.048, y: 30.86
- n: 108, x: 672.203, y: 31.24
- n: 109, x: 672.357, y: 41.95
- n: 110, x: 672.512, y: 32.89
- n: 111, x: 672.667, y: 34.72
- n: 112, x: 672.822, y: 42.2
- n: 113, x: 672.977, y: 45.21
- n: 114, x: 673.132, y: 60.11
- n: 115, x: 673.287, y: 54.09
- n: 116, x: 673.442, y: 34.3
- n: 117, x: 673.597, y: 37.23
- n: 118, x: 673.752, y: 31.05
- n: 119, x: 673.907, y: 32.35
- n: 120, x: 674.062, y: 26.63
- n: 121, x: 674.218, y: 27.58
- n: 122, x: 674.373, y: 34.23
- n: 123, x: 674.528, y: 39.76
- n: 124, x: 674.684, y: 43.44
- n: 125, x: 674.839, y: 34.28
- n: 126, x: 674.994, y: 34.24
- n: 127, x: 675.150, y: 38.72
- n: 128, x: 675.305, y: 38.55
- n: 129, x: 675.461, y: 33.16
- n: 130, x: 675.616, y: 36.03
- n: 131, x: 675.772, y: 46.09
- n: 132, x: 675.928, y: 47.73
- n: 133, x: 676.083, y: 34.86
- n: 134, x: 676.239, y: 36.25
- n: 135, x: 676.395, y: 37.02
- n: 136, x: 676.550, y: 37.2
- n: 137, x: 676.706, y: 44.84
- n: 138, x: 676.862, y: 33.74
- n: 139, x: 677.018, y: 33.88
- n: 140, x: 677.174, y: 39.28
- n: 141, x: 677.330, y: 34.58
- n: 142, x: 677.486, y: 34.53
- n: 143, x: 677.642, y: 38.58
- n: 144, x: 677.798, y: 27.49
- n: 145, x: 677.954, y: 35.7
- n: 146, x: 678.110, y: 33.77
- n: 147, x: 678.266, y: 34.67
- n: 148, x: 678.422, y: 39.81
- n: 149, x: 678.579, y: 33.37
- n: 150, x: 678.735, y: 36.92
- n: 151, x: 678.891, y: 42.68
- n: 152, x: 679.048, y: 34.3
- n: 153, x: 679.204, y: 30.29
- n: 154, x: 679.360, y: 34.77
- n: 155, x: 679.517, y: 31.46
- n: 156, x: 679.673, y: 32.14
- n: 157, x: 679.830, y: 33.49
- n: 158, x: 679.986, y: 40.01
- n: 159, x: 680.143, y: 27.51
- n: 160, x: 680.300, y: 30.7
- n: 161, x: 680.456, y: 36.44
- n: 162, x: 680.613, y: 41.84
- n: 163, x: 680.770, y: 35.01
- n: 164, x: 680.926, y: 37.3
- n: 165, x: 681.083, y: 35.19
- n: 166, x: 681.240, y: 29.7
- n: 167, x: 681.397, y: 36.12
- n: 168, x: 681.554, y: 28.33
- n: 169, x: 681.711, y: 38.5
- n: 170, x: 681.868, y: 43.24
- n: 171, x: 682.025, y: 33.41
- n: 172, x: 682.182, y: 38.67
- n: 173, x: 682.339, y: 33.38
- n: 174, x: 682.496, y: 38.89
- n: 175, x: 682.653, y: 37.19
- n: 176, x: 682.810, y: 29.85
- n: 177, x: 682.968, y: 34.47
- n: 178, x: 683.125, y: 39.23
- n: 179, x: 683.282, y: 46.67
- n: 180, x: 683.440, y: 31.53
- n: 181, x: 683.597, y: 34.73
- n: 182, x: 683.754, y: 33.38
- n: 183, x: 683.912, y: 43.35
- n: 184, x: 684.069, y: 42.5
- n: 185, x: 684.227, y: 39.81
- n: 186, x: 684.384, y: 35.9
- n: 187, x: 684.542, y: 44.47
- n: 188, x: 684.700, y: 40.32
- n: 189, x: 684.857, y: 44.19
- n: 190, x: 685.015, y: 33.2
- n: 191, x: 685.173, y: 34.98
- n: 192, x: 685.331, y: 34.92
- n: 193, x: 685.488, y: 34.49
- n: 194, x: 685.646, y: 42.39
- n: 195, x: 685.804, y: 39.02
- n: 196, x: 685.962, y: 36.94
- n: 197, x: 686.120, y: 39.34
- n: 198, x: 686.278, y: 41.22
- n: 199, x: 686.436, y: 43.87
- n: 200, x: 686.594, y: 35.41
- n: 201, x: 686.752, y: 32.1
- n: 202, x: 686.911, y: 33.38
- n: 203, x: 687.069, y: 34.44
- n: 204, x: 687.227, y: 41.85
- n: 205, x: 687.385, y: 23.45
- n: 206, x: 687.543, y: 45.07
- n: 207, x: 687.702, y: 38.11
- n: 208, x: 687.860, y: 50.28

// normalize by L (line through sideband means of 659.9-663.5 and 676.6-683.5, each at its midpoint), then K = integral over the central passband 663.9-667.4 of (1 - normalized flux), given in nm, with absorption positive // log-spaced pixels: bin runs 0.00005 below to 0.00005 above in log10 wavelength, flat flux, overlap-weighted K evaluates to 0.17 nm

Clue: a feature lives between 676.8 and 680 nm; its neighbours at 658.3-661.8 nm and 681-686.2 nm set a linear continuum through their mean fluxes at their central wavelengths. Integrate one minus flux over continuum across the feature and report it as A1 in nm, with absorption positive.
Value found 0.29 nm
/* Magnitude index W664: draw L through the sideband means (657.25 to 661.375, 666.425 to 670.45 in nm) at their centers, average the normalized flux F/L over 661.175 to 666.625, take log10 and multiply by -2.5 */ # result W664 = 0.10 mag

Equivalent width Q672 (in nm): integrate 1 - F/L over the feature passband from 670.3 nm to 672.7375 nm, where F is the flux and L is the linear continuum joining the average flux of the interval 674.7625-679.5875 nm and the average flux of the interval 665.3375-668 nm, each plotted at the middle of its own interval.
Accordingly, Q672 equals -0.09 nm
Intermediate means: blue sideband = 35.2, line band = 37.1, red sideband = 36.4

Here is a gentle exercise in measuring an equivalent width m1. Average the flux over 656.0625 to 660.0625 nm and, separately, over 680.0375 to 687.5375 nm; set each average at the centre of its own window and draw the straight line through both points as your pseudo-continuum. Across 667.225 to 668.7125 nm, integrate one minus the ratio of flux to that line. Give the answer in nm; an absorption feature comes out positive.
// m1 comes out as 0.345 nm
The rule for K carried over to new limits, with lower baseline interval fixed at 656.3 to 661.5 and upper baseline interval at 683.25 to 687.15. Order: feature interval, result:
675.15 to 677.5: 0.16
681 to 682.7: 0.15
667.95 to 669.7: 0.22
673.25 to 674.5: 0.22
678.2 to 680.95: 0.32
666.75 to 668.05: 0.28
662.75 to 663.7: 0.23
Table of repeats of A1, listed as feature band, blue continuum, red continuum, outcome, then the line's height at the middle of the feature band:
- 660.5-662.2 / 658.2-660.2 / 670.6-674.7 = 0.24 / 45.8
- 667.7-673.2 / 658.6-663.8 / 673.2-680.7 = -0.19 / 36.8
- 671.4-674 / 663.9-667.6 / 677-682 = -0.35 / 35.4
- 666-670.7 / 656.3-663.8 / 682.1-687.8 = 0.49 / 41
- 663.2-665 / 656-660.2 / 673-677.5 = 0.48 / 47.8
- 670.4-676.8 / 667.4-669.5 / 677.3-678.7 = -0.44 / 35.7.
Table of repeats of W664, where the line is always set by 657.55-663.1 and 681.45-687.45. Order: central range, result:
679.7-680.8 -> 0.09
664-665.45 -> 0.14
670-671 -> 0.07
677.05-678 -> 0.10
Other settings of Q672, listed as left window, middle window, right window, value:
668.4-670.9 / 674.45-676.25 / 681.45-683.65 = -0.097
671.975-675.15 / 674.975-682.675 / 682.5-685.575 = 0.315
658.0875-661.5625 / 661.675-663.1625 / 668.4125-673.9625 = 0.246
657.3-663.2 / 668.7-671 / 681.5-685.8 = 0.133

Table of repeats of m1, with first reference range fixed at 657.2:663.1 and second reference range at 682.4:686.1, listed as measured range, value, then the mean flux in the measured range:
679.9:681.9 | 0.16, 35.2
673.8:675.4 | 0.17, 34.9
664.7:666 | 0.24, 32.7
